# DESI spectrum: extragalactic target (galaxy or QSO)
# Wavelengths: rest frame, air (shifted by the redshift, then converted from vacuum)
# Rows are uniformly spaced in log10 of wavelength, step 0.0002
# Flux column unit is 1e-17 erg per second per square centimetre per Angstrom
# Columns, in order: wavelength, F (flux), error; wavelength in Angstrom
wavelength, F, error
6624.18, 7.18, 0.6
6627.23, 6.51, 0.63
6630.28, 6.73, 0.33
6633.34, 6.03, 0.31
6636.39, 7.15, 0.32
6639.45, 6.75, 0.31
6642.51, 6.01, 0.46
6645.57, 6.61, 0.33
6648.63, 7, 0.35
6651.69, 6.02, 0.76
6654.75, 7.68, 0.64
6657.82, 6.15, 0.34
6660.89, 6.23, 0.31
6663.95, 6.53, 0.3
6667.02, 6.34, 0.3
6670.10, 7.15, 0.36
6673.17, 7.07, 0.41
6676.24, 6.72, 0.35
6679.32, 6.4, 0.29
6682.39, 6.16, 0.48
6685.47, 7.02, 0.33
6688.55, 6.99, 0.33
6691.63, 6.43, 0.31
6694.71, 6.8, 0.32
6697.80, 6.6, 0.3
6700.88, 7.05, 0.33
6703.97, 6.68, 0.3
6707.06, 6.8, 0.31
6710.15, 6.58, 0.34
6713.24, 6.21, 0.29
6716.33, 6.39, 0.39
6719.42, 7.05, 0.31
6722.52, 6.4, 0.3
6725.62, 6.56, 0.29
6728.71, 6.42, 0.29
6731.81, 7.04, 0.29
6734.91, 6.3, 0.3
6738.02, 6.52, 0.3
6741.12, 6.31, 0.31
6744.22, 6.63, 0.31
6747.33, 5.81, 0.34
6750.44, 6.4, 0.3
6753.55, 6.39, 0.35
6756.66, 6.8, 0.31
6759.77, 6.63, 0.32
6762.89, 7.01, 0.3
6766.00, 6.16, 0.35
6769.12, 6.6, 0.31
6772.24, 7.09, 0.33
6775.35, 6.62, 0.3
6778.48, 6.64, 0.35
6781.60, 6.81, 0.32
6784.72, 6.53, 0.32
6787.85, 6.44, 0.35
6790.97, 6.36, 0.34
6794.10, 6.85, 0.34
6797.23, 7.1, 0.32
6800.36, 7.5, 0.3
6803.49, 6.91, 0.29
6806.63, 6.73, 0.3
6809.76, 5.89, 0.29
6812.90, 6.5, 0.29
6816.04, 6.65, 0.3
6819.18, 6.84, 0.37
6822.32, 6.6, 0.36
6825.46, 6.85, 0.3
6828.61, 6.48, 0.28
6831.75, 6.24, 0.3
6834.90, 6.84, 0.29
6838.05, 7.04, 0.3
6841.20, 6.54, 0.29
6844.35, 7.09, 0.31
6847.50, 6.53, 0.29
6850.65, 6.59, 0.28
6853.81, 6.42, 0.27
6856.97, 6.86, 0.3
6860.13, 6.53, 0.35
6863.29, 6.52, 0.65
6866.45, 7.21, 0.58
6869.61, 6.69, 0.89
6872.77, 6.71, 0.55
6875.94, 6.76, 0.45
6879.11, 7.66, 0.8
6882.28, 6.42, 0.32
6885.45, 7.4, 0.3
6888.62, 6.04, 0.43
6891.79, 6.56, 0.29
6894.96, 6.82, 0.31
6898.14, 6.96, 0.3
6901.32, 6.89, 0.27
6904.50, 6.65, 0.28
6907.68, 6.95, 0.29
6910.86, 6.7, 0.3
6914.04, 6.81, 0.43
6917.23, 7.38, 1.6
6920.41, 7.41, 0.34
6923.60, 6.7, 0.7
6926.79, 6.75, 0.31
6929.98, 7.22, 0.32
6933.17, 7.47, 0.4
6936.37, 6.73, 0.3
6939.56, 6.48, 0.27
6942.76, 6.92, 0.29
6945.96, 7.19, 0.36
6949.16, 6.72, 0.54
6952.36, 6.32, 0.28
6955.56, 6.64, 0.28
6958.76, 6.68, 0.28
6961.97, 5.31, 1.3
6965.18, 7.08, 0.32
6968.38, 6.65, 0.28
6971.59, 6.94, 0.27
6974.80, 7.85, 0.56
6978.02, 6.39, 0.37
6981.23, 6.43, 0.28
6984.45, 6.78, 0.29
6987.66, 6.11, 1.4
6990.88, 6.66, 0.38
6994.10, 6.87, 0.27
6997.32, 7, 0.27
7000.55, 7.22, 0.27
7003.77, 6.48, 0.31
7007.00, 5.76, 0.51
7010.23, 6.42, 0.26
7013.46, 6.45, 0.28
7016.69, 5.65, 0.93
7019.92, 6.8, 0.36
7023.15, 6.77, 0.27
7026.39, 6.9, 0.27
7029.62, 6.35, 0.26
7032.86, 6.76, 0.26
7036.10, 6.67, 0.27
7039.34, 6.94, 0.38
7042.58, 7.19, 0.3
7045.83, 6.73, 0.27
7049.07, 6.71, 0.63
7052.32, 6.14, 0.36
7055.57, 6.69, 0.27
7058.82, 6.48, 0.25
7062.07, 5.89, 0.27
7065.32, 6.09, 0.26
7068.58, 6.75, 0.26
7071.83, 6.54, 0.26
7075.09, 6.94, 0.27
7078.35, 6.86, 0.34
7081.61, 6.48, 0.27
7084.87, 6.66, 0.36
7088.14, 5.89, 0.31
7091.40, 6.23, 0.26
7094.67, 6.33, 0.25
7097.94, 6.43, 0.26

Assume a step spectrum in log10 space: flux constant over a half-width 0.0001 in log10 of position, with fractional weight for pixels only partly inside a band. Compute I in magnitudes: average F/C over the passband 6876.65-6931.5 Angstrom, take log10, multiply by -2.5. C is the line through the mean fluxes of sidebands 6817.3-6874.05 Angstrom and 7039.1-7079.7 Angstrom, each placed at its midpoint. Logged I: -0.04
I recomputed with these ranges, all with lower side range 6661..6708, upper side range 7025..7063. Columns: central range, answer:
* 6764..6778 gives 0.01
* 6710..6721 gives 0.02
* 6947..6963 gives 0.04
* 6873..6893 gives -0.02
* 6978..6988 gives 0.03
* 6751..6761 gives 0.02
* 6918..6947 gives -0.05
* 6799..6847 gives -0.01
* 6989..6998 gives -0.03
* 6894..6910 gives -0.03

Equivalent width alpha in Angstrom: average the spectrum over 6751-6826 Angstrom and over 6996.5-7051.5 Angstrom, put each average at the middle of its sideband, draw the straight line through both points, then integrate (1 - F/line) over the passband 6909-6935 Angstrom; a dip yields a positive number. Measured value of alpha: -1.6 Angstrom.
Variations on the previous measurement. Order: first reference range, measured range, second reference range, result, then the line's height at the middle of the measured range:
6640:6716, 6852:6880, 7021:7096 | -0.8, 6.6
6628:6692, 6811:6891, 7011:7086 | -1.3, 6.61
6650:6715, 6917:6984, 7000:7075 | -2.5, 6.56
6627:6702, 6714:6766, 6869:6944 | 1.5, 6.72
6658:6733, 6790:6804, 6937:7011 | -0.7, 6.64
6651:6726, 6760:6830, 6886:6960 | 0.5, 6.73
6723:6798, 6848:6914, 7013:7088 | -1.9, 6.57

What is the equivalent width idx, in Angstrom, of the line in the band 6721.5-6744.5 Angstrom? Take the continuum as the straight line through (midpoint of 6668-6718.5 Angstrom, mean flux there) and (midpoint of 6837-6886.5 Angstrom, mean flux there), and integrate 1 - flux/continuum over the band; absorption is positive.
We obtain 0.7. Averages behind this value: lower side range 6.69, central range 6.52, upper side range 6.8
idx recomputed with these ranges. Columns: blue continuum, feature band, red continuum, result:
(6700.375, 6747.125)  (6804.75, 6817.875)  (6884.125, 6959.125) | 0.4 Angstrom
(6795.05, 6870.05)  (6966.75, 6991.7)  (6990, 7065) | -0.4 Angstrom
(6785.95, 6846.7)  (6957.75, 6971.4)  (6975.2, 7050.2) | 0.4 Angstrom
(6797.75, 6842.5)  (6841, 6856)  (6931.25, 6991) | 0.1 Angstrom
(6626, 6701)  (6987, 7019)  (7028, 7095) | 0.4 Angstrom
